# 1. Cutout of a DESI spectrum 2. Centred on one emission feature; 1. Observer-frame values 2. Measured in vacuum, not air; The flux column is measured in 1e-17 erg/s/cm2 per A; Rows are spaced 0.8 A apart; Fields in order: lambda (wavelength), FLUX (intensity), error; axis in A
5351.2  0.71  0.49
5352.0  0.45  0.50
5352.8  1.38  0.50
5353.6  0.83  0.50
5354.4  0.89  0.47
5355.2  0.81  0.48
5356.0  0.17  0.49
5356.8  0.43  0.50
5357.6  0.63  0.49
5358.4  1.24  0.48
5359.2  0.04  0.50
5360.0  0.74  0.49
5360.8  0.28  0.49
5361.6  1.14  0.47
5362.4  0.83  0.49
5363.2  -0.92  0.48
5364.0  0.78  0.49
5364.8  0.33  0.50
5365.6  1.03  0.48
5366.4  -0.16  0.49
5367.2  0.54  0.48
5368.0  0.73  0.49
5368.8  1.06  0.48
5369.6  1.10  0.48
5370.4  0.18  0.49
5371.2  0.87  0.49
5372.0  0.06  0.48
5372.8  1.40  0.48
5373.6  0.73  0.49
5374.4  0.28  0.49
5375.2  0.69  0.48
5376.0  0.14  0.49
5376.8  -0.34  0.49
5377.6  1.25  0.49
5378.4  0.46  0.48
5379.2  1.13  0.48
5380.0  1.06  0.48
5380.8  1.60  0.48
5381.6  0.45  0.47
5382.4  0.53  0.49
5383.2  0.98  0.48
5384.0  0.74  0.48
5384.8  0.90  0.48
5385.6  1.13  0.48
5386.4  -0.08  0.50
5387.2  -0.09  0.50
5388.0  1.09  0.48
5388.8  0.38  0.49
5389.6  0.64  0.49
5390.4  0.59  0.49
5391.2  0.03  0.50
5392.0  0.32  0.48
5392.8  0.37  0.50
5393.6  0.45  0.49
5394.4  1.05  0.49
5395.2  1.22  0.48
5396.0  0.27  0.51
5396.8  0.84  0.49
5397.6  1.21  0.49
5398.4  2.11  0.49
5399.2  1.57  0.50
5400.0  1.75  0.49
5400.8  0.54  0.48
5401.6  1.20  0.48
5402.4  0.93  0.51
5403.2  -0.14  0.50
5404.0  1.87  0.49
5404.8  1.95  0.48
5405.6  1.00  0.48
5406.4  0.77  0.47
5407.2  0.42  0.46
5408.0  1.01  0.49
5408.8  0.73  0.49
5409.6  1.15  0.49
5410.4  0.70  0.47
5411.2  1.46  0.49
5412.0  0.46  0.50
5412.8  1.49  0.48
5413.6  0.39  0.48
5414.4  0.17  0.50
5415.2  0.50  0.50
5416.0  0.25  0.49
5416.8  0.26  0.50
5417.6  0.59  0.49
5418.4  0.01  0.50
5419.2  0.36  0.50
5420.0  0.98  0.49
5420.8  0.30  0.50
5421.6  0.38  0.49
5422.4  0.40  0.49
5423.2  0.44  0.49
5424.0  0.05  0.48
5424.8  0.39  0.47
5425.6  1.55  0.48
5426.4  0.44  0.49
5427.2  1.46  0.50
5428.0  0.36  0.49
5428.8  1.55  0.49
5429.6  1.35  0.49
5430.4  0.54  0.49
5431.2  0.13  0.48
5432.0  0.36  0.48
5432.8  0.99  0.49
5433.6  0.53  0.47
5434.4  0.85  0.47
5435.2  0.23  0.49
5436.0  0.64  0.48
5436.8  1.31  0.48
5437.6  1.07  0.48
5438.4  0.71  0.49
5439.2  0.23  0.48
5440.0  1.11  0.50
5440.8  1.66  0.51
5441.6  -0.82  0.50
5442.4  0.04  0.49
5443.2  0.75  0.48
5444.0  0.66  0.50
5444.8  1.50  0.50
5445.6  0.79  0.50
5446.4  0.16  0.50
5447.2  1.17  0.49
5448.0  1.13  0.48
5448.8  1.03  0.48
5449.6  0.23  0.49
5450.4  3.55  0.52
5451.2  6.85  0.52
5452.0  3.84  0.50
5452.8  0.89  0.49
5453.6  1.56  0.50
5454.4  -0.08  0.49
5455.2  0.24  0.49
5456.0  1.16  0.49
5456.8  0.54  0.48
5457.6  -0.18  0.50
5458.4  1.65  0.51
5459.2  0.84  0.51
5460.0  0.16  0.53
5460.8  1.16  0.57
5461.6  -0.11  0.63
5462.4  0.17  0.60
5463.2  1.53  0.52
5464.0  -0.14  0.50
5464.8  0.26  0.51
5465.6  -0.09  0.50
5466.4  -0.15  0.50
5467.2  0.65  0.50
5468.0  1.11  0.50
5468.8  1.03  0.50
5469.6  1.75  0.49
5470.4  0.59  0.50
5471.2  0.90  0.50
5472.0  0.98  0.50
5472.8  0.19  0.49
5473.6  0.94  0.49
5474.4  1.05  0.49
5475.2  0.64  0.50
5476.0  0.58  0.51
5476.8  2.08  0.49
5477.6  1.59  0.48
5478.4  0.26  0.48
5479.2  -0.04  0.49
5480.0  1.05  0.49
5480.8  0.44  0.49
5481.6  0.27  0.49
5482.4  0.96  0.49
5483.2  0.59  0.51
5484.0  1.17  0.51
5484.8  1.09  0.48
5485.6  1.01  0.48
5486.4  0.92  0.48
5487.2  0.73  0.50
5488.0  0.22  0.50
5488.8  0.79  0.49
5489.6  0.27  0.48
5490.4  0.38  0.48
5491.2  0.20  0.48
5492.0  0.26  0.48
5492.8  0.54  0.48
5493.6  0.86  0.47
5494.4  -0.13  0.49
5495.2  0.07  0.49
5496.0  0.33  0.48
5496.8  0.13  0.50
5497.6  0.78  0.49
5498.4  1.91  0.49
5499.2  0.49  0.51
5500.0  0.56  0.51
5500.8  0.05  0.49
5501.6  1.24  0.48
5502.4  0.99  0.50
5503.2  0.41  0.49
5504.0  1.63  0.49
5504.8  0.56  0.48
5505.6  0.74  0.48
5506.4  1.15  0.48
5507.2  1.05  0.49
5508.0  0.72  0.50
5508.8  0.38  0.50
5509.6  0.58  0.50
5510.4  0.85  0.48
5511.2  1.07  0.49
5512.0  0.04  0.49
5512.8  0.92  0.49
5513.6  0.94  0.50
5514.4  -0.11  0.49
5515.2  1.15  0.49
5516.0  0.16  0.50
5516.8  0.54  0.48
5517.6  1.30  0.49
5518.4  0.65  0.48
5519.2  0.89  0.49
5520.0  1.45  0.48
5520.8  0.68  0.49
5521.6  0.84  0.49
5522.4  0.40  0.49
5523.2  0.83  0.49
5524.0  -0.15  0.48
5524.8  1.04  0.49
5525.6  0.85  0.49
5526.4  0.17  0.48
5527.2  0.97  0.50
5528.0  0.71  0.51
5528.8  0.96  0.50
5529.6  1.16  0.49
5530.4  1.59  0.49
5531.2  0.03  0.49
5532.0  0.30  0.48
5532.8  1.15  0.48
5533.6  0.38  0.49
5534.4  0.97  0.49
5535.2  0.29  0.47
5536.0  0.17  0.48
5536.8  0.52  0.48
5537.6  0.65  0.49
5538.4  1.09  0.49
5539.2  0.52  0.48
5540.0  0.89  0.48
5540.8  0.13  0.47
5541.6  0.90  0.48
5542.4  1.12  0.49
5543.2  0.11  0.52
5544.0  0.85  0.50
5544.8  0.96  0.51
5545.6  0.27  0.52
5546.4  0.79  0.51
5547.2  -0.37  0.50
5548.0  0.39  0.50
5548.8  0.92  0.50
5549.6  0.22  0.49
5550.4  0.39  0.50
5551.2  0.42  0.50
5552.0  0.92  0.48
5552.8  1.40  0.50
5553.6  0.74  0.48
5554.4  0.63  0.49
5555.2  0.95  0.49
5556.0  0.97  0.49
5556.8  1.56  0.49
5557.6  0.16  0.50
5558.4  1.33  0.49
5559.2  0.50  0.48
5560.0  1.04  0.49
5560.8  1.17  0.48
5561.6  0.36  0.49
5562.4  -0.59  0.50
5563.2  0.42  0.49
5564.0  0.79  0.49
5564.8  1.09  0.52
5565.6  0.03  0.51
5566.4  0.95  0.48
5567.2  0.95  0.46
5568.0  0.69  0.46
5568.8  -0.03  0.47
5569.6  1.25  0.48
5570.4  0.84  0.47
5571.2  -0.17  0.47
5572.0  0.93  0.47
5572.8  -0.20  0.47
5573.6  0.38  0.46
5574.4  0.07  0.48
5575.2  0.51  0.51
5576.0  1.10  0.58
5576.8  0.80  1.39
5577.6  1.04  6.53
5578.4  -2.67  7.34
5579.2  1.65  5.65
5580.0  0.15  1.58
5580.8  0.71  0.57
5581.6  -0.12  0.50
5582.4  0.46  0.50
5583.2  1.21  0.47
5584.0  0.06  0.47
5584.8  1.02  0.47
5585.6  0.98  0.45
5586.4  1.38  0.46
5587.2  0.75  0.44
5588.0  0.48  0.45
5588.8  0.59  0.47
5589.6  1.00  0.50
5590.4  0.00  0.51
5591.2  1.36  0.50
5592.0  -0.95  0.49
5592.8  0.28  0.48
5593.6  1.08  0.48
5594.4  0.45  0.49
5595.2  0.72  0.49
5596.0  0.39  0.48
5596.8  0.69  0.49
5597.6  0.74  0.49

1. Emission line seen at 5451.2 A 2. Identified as [O III] 5007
